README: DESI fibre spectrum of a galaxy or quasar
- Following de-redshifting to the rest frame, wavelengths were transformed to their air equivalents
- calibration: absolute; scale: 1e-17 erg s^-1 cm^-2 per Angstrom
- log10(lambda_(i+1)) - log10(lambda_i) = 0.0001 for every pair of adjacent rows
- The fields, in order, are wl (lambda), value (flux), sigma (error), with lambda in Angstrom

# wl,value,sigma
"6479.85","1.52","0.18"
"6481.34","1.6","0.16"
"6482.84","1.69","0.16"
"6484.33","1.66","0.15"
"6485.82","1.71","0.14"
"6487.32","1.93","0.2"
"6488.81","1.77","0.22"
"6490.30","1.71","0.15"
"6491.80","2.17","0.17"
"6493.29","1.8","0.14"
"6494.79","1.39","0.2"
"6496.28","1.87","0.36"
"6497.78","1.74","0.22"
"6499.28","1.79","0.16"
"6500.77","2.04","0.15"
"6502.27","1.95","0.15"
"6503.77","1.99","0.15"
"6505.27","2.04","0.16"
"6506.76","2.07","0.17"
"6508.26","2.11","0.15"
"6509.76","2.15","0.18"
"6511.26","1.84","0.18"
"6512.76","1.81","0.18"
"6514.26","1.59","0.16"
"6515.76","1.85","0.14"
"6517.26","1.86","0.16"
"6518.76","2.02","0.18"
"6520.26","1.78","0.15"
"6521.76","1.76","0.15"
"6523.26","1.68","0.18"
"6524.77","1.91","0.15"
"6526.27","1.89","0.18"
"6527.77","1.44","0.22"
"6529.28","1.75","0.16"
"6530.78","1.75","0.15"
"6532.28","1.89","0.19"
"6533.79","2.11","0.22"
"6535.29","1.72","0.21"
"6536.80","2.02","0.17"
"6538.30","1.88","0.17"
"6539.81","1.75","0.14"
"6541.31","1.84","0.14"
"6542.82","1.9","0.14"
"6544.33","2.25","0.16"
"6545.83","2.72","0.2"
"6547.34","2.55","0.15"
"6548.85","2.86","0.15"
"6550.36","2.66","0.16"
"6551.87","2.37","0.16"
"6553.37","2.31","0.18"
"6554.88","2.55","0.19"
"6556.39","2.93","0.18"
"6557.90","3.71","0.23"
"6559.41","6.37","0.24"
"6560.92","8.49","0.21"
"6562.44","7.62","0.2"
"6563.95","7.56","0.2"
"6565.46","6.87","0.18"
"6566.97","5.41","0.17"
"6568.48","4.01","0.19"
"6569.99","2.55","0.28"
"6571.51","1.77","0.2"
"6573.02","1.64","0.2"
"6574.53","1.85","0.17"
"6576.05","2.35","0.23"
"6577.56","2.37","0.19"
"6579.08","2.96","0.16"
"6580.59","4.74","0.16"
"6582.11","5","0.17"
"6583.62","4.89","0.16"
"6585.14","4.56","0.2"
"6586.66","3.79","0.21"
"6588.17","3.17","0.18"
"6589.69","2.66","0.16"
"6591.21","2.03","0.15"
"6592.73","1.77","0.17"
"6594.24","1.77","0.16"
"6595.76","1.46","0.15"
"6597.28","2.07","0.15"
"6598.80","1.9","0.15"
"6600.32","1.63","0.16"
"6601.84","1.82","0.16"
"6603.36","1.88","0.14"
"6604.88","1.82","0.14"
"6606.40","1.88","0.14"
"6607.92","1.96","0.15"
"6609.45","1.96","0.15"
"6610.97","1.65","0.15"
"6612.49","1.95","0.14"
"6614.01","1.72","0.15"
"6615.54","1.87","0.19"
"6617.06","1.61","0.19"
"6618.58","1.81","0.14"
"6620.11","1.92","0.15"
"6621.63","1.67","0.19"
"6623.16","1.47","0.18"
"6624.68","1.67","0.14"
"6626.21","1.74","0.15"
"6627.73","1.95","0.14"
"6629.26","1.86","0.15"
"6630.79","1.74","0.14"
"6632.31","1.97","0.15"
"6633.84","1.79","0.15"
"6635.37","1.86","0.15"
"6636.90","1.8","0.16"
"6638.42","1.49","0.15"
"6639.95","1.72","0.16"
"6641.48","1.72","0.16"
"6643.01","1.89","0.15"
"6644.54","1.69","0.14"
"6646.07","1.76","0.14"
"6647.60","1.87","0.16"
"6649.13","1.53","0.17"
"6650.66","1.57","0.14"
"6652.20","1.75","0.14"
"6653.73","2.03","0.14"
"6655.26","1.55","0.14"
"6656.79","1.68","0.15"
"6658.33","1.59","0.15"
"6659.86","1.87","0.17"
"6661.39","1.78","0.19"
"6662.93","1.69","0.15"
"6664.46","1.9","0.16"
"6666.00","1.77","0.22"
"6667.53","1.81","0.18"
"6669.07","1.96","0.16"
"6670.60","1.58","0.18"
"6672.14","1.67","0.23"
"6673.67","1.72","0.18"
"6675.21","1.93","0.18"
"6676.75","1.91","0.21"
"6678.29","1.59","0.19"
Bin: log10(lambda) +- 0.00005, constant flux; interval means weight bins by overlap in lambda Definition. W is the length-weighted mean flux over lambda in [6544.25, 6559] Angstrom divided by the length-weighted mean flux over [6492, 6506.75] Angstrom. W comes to 1.50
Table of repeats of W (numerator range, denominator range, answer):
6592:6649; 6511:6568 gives 0.62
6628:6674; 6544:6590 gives 0.46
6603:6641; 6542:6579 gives 0.49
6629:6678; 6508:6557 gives 0.86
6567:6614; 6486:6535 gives 1.38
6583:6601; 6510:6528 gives 1.45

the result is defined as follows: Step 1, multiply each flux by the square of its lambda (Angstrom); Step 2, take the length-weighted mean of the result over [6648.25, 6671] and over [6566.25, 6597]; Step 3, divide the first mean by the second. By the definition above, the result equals 0.6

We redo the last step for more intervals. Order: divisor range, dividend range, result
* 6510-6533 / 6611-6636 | 1.02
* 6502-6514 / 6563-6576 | 2.02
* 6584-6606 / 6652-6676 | 0.77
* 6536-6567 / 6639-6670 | 0.49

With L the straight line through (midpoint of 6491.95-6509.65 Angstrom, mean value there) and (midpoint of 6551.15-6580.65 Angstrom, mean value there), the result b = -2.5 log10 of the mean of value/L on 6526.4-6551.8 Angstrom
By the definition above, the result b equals 0.46 mag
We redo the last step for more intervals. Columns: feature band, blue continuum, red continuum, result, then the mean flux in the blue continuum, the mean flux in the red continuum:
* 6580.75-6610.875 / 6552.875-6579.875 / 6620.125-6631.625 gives 0.18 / 4.09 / 1.74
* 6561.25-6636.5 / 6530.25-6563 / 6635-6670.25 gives -0.10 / 2.99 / 1.75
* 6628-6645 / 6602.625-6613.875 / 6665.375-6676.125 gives 0.03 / 1.86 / 1.78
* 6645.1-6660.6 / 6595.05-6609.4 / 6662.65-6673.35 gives 0.04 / 1.83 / 1.77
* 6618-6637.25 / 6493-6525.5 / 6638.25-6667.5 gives -0.02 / 1.87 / 1.74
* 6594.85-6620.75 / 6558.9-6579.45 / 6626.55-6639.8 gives 0.47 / 4.42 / 1.8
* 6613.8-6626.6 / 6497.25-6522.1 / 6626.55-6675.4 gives 0.05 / 1.91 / 1.76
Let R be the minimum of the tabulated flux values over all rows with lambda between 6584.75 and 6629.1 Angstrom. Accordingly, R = 1.46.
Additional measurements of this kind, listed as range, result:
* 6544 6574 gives 1.64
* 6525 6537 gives 1.44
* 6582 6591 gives 2.66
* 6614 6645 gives 1.47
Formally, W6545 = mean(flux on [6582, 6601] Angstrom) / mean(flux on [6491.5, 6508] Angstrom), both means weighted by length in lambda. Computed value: 1.5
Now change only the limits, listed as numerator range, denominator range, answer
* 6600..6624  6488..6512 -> 0.94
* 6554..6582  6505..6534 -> 2.27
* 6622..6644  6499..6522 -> 0.92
